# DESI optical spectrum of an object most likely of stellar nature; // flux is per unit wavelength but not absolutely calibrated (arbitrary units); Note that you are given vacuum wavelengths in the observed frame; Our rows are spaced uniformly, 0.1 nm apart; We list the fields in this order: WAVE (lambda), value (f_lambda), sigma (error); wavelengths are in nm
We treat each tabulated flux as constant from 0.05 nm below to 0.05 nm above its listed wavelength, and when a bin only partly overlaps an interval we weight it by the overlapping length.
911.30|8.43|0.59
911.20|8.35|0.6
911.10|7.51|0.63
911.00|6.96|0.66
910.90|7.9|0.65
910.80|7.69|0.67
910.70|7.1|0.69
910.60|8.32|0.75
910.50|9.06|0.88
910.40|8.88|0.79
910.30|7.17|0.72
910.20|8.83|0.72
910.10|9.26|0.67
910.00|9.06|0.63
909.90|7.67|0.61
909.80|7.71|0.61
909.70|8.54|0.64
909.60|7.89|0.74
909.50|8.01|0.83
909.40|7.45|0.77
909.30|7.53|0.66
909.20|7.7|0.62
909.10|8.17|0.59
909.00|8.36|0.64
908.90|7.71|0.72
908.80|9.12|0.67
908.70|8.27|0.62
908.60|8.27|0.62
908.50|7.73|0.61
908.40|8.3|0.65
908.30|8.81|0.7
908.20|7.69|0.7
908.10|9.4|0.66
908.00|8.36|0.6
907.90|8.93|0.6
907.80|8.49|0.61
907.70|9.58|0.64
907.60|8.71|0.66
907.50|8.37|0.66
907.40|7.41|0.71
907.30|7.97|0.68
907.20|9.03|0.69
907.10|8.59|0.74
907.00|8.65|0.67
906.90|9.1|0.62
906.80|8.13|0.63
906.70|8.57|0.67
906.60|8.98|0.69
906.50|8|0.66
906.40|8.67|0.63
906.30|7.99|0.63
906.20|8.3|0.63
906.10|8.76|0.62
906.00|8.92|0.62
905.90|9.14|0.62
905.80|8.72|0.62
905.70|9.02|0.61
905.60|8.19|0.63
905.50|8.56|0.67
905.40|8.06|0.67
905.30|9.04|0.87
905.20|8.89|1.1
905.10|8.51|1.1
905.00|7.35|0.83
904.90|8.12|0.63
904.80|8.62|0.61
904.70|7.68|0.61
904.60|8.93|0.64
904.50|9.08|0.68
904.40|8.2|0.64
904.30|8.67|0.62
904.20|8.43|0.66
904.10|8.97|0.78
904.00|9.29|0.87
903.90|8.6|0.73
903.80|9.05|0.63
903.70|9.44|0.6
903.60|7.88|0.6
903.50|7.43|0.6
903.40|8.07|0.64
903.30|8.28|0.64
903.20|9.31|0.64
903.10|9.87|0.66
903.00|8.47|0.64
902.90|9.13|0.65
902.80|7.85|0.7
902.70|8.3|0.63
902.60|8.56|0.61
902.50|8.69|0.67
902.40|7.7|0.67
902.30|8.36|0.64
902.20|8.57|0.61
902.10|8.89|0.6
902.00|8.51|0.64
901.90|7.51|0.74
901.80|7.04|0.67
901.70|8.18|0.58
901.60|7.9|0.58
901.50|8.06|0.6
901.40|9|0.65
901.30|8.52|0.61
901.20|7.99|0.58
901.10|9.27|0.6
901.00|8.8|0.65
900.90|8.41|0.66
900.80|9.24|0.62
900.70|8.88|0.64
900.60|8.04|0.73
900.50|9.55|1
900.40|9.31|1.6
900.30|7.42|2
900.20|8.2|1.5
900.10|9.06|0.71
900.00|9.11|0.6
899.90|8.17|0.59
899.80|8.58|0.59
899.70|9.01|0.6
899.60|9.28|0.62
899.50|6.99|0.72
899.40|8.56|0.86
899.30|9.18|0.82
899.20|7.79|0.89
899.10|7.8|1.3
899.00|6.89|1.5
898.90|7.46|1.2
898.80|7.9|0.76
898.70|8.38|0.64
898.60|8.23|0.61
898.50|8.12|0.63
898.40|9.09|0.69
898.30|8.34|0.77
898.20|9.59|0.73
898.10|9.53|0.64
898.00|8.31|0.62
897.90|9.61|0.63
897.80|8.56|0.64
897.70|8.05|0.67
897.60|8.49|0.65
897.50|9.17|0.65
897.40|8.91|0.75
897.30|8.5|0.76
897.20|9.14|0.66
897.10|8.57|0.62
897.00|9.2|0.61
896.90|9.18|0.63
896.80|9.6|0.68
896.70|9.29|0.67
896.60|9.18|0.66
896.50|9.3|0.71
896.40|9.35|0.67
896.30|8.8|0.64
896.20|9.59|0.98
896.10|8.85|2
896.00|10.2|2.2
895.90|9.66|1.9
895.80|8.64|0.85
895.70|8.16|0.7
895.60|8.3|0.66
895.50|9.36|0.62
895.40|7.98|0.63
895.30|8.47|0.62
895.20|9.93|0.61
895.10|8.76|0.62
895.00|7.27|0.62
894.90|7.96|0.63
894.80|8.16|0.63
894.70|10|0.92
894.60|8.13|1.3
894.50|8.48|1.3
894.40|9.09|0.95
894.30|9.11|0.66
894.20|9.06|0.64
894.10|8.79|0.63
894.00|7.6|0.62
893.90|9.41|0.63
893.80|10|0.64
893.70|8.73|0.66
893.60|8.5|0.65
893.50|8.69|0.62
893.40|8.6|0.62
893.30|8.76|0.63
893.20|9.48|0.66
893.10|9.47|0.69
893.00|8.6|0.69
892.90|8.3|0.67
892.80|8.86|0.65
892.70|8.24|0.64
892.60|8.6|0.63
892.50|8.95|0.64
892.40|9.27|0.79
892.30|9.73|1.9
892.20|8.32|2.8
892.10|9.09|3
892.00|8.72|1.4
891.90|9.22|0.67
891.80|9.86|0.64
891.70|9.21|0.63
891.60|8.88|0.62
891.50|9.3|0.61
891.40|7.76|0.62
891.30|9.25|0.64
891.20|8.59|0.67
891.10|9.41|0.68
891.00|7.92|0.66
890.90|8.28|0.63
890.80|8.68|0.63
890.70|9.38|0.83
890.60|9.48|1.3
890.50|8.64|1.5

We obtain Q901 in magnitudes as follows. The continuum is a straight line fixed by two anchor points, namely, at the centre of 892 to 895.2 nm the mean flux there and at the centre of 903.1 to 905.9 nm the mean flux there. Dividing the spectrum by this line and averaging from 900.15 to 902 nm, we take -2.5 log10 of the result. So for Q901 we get 0.029 mag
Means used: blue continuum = 8.79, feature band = 8.41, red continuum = 8.57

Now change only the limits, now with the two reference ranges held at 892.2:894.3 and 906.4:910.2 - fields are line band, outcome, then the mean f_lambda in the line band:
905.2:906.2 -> -0.03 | 8.7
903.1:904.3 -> -0.02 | 8.67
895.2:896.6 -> -0.03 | 9.02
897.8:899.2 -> 0.04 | 8.39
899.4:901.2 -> 0.00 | 8.64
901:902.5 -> 0.04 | 8.28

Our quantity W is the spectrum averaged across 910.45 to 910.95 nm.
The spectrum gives 8.01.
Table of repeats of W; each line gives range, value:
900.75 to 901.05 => 8.82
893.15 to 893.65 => 8.81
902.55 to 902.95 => 8.46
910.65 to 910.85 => 7.39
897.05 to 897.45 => 8.78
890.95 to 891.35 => 8.79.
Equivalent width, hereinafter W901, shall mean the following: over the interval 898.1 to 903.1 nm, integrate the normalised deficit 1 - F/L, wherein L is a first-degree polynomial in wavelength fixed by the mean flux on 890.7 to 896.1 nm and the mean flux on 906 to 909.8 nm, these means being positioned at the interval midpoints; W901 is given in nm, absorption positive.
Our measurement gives 0.10 nm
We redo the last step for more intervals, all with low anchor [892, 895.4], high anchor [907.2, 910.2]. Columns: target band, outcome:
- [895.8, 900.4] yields -0.038 nm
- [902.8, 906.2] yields -0.066 nm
